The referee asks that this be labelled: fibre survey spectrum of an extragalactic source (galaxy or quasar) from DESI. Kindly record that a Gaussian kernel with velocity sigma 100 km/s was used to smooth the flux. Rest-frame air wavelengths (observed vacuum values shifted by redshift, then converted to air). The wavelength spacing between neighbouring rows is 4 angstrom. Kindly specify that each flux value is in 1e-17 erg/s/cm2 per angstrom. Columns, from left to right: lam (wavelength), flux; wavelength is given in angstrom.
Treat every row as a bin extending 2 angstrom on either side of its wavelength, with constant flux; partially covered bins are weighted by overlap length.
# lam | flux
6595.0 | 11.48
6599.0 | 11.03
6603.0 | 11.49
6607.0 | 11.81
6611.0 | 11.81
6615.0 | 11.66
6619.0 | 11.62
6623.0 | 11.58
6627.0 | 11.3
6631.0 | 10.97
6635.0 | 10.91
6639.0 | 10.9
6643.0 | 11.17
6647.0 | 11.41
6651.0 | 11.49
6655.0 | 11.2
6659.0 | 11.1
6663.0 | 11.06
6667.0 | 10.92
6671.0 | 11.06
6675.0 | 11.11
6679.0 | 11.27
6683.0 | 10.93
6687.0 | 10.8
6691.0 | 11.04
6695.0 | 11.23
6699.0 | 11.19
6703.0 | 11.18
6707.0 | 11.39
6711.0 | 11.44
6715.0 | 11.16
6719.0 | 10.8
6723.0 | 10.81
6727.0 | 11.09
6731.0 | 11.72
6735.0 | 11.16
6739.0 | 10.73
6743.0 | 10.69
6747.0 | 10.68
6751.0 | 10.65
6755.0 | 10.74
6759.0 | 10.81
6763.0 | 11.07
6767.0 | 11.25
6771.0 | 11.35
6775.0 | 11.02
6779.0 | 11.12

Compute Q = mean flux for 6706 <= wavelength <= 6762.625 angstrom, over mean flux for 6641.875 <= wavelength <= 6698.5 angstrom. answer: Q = 0.99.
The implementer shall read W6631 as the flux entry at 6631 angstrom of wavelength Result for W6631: 10.97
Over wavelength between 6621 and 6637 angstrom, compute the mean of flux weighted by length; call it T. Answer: 11.2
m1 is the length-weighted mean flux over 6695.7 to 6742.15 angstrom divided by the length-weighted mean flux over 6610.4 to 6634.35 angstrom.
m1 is 1.0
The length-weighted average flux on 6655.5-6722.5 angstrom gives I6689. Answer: 11.1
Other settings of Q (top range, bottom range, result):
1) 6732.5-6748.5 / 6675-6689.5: 0.98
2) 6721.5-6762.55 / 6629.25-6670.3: 0.98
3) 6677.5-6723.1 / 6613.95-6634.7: 0.98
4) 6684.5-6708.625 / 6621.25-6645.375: 1.00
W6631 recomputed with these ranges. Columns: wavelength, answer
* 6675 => 11.11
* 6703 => 11.18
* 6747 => 10.68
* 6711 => 11.44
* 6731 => 11.72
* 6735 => 11.16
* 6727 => 11.09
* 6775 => 11.02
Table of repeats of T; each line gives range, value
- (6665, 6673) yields 11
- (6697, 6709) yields 11.3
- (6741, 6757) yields 10.7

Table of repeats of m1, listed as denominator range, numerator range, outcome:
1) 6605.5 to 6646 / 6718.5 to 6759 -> 0.96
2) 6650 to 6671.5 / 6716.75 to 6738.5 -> 1.00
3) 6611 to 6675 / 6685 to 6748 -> 0.99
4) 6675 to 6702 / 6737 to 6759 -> 0.97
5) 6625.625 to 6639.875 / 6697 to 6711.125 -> 1.02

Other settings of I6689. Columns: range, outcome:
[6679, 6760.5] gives 11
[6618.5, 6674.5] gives 11.2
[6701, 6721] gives 11.2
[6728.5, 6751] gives 11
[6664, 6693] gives 11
